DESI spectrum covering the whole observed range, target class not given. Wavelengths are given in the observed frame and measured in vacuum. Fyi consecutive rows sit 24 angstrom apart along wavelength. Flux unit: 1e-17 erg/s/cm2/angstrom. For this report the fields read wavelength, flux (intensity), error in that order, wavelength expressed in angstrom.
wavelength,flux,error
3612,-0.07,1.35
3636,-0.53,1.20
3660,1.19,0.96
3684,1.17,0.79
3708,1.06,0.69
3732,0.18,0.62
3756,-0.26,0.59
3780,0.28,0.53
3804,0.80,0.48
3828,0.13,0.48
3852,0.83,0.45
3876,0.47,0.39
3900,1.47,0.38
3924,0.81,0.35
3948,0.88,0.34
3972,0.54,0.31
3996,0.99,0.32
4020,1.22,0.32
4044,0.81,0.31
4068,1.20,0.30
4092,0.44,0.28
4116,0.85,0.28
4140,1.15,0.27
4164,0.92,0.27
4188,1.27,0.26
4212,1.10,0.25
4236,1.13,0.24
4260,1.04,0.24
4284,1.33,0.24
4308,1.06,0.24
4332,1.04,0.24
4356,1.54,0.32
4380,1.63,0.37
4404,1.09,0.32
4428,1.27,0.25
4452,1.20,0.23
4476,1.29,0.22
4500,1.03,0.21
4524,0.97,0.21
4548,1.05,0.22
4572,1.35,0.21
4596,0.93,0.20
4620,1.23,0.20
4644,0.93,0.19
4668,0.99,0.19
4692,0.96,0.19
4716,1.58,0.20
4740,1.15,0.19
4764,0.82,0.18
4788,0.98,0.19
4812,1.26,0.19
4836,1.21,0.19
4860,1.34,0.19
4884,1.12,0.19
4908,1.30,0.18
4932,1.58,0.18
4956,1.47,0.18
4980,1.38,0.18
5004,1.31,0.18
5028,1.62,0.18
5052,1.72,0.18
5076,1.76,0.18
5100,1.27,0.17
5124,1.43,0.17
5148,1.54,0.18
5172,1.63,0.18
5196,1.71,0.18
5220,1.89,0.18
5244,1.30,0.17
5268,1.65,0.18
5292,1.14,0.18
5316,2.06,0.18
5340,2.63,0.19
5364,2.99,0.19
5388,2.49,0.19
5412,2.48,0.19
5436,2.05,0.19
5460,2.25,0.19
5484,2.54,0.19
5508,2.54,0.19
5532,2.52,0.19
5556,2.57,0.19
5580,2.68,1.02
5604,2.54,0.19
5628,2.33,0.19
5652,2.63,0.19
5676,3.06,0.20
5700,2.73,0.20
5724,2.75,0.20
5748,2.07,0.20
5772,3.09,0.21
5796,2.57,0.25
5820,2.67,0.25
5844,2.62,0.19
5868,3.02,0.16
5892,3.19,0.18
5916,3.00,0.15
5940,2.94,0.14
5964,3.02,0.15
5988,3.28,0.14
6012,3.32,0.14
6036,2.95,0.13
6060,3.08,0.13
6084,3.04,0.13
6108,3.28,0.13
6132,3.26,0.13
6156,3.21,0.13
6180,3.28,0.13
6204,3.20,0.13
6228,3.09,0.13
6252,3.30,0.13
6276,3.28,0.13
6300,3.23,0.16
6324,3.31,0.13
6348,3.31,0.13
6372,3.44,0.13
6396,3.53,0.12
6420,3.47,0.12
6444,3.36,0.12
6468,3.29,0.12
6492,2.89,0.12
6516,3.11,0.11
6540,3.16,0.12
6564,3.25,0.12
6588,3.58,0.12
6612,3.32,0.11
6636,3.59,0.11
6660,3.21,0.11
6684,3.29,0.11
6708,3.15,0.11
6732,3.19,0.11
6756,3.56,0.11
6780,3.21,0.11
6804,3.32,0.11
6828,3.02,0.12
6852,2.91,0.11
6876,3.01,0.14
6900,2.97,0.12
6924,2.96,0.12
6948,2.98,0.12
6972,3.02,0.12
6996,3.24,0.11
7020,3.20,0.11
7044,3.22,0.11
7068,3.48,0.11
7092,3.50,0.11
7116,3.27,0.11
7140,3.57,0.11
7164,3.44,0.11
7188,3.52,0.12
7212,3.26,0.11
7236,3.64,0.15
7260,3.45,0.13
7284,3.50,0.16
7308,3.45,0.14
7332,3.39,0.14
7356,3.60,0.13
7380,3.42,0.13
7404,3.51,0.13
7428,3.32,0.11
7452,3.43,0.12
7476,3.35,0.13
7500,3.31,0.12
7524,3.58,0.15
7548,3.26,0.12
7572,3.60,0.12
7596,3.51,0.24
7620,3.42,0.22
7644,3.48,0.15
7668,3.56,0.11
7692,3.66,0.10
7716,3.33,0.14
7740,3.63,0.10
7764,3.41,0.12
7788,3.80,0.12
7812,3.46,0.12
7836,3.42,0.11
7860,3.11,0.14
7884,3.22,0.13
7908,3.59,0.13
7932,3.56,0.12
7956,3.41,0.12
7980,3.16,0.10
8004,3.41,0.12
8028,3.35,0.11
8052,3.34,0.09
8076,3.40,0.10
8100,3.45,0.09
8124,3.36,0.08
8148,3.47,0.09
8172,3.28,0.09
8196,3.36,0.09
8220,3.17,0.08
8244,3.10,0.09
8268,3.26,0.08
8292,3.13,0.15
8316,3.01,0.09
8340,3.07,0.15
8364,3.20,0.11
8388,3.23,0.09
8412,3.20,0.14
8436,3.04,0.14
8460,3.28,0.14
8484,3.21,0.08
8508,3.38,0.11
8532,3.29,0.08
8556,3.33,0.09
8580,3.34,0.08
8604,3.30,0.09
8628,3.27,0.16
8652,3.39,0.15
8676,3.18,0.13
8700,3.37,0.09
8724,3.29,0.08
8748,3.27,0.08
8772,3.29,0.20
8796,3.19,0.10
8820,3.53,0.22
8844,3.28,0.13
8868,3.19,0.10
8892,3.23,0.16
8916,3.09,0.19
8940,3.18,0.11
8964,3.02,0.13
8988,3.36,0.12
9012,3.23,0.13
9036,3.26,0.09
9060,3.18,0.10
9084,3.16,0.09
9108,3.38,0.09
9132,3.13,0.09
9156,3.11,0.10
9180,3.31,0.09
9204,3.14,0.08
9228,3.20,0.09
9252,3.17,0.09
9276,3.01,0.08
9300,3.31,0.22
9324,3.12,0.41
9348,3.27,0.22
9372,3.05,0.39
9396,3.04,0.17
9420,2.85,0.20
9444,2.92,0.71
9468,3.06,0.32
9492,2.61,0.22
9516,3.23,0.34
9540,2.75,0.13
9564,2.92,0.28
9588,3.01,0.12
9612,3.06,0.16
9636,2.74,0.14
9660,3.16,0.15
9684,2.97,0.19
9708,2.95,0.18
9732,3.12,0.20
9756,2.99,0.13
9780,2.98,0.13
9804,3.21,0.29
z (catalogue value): 0.33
